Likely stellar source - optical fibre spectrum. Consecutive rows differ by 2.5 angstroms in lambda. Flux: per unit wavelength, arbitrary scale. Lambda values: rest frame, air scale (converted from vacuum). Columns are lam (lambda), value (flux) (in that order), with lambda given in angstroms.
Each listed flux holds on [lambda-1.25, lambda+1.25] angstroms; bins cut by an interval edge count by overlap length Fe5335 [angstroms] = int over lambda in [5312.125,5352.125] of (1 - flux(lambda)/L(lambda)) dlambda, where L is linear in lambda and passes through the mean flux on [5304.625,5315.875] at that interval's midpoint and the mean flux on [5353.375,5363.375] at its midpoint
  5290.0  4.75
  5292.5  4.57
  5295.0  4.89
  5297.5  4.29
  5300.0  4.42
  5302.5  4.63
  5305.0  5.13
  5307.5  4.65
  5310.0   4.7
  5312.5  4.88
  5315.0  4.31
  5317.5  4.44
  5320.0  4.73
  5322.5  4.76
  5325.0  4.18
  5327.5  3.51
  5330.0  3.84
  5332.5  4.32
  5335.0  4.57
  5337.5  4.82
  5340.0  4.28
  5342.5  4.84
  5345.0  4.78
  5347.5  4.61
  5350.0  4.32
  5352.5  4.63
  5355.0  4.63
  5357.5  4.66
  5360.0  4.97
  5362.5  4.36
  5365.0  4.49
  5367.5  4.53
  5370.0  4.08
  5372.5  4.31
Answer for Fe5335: 2.1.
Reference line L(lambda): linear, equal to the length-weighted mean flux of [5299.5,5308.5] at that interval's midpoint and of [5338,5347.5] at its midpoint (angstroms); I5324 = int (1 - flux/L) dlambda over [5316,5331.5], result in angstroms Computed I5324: 1.47 angstroms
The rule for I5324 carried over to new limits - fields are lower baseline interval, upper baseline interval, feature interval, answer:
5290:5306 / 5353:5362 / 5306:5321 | 0.1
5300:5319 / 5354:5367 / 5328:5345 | 0.8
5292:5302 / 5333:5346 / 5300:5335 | 0.9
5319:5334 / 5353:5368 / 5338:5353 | -0.5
